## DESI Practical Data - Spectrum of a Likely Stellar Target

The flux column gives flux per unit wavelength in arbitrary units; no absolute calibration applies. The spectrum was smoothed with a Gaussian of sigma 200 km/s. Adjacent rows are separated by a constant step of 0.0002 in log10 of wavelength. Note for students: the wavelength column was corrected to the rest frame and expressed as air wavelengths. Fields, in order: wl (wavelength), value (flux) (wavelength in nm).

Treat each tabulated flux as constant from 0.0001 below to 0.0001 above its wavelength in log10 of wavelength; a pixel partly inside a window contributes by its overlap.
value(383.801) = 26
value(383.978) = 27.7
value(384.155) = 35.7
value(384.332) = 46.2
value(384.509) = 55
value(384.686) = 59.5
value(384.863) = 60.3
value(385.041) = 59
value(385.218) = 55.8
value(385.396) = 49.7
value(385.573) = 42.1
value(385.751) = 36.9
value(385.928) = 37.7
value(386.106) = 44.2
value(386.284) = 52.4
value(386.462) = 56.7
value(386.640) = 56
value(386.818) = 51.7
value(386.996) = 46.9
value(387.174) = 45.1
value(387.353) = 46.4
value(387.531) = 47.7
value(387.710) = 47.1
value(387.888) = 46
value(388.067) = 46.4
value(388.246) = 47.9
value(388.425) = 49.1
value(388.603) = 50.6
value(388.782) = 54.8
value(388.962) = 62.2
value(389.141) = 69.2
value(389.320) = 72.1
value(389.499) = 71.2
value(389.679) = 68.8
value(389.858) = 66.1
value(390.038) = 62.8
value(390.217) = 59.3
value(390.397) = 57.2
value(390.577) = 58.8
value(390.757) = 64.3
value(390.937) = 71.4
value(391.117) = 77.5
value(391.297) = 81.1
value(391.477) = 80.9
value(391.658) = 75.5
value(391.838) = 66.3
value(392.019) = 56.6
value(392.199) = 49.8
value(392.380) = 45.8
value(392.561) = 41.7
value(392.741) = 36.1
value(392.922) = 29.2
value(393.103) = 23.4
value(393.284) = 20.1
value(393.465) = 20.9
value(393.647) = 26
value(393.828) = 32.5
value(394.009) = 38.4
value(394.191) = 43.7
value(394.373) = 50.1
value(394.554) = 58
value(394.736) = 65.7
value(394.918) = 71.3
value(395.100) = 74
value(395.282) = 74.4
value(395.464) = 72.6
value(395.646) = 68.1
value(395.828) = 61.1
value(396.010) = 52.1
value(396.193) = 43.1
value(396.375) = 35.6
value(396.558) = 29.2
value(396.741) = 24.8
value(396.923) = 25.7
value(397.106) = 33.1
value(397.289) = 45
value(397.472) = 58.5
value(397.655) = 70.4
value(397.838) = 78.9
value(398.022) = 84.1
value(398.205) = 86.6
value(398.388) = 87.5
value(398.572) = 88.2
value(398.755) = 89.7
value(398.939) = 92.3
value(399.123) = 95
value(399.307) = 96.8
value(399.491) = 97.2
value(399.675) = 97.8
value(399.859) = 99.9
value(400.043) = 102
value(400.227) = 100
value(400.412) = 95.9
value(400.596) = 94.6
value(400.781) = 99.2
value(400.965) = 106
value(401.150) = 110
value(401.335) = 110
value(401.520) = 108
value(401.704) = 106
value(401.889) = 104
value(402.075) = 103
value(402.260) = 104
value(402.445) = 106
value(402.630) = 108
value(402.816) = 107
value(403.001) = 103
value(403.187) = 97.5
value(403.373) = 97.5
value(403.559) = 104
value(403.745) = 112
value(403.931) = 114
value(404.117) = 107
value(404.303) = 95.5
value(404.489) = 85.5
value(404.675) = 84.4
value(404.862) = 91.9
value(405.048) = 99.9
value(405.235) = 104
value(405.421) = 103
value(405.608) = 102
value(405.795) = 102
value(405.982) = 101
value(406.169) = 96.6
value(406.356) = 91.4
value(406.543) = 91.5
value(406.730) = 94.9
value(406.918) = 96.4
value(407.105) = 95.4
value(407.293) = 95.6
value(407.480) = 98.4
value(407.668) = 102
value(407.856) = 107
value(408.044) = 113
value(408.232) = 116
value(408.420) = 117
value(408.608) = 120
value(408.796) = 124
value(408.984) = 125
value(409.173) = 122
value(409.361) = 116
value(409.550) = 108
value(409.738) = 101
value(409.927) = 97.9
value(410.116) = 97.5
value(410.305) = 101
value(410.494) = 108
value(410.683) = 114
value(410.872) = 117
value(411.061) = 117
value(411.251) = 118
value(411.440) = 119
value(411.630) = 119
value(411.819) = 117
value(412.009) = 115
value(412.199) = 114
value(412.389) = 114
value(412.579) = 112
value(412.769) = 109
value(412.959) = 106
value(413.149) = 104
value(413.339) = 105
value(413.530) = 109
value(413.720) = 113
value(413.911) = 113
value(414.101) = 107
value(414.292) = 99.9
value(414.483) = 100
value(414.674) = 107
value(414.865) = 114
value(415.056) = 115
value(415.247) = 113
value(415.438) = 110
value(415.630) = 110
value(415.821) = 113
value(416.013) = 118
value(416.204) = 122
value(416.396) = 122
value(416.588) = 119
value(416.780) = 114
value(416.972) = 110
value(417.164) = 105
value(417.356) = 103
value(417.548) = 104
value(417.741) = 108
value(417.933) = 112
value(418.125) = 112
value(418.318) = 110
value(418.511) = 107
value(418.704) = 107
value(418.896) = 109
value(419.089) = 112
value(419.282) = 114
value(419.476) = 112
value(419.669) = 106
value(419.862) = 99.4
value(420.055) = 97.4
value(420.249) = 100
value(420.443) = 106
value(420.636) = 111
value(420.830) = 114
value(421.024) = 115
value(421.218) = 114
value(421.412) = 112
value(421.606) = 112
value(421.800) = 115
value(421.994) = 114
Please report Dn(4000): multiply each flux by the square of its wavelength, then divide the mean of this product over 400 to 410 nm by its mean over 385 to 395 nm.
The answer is 2.13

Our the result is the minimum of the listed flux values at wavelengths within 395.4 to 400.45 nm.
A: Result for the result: 24.8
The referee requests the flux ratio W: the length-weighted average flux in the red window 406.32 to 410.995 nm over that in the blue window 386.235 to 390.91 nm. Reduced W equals 1.9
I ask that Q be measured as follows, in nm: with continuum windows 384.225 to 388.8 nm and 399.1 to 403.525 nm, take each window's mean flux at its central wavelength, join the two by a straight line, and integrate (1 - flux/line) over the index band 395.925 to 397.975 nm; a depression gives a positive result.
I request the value 0.97 nm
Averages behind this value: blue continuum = 49.5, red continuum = 102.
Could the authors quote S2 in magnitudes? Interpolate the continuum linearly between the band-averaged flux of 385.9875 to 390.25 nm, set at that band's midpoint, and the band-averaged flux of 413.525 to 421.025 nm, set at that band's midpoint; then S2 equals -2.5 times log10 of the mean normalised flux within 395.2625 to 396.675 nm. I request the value 0.29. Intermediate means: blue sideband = 54.9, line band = 53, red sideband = 110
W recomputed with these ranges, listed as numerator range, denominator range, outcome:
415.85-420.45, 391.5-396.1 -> 2.17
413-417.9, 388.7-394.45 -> 2.04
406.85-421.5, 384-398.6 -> 2.04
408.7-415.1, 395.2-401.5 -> 1.44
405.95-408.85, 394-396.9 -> 1.93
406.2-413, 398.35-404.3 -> 1.08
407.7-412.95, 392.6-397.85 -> 2.43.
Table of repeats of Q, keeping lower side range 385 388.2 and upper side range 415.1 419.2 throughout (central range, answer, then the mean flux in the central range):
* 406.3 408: -0.13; 97.5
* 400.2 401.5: -0.42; 103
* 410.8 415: -0.36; 111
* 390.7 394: 0.54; 49.5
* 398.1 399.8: -0.43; 92.4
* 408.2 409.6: -0.37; 119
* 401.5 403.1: -0.49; 105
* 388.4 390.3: -0.32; 62.9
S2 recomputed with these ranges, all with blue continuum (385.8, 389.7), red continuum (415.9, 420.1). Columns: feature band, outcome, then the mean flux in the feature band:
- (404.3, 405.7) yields -0.12 mag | 95.8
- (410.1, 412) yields -0.17 mag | 113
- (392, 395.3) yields 0.41 mag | 44.3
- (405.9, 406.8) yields -0.08 mag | 95.1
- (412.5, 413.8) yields -0.07 mag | 108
